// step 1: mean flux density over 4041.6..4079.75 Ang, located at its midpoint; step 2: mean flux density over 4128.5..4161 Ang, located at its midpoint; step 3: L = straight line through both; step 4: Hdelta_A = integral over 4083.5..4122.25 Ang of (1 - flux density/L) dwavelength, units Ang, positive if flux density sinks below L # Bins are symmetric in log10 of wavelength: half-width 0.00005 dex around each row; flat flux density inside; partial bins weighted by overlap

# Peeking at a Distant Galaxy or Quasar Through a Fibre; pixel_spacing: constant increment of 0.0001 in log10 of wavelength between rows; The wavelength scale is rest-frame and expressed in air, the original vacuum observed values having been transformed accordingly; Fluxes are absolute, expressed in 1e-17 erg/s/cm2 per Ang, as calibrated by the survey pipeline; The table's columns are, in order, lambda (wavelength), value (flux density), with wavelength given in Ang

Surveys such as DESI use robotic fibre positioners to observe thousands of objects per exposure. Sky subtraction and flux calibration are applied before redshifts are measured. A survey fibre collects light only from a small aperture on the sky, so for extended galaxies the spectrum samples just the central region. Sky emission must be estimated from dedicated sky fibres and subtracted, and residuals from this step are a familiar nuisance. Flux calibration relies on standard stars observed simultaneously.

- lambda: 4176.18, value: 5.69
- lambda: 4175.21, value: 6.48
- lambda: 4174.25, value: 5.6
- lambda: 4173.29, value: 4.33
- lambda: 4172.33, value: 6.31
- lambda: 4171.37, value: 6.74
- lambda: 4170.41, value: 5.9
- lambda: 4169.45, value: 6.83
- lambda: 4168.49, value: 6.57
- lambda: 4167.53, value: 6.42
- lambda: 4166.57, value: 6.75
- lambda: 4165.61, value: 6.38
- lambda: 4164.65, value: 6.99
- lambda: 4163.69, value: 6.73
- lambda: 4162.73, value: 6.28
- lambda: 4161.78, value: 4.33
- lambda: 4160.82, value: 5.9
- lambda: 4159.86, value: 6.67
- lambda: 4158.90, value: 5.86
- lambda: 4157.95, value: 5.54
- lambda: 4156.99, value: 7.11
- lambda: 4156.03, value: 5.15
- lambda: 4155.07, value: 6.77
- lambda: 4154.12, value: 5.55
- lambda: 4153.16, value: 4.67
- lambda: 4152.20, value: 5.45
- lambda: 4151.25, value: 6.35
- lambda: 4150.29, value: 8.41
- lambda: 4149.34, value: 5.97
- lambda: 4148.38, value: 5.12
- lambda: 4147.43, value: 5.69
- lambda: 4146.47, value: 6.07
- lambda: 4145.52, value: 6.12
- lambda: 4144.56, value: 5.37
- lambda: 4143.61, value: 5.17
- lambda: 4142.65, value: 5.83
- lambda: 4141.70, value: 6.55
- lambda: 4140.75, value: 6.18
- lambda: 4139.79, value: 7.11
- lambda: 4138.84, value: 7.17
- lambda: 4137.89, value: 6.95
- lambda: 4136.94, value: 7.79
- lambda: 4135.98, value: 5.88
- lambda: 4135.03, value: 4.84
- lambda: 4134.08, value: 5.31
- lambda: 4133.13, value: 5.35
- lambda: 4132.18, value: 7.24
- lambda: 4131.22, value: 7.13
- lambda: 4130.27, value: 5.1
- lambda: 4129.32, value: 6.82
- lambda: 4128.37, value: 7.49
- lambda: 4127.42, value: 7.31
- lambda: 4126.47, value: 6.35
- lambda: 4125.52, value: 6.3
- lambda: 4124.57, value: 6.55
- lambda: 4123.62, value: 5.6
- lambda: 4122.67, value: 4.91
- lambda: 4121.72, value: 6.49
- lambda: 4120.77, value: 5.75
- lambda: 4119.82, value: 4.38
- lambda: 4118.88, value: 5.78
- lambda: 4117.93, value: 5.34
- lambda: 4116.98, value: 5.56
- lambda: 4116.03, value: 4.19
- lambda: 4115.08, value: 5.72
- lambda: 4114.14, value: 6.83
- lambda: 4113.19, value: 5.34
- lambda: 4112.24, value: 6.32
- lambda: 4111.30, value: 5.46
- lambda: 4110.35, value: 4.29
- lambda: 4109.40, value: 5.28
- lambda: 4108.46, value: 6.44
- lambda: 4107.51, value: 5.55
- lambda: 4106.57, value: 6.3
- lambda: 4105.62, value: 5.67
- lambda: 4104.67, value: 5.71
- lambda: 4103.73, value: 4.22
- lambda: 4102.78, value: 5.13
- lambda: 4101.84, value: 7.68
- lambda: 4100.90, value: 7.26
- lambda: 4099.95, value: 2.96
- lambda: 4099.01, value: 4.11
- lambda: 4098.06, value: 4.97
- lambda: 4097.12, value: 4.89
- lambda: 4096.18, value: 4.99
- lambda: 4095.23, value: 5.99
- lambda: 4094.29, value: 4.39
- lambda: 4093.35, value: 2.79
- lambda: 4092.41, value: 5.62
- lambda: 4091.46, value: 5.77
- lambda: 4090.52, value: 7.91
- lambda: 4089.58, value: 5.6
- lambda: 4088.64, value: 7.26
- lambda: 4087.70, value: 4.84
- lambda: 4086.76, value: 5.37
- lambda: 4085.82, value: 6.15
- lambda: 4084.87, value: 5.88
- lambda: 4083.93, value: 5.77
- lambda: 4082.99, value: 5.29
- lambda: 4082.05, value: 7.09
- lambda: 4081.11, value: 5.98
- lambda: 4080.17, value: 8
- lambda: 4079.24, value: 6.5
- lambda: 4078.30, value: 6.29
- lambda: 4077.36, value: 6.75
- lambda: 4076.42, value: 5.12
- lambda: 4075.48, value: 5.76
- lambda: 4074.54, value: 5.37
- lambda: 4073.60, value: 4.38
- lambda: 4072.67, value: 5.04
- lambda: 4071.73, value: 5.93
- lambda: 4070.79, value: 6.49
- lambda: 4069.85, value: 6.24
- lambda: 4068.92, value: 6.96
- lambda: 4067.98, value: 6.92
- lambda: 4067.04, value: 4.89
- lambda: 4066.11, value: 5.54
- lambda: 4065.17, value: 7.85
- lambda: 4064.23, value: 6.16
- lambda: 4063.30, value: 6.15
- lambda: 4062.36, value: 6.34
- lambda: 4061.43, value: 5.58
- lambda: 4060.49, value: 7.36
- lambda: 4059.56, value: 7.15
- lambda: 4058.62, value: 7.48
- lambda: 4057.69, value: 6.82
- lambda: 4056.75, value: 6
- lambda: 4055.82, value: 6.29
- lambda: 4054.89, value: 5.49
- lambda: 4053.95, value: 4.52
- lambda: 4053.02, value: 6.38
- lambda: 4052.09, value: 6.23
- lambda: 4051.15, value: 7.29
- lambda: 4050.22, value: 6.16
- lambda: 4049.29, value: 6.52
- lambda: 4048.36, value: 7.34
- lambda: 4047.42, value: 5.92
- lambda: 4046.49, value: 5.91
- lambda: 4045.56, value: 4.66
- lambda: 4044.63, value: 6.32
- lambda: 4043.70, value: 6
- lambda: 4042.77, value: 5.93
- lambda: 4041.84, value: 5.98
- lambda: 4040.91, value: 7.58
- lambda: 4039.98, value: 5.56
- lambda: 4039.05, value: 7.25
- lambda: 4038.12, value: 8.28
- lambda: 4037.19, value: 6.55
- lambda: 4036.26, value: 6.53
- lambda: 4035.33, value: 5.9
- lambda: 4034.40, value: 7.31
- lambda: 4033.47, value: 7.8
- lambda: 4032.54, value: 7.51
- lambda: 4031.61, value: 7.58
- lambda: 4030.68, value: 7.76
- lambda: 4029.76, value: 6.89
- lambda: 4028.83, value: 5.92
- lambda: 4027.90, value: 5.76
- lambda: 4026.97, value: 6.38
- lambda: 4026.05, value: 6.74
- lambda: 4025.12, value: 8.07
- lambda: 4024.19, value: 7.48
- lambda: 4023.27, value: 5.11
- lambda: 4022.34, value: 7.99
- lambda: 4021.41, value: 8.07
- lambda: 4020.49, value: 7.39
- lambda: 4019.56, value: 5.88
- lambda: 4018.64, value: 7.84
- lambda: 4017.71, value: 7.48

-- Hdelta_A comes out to 4.0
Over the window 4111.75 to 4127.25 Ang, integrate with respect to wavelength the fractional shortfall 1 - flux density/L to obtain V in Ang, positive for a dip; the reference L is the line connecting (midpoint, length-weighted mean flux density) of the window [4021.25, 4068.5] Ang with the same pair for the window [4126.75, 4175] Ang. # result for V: 1.4 Ang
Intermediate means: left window 6.56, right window 6.19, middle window 5.75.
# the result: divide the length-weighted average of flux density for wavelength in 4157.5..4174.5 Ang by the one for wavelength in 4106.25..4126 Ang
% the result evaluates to 1.09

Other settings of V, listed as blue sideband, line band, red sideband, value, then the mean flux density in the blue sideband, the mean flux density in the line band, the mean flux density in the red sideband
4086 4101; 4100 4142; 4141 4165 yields -2.9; 5.26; 5.98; 5.98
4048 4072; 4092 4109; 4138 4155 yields 2.7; 6.39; 5.26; 6.08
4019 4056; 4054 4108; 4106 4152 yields 3.8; 6.61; 5.88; 6.02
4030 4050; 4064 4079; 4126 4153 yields 1.3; 6.67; 5.98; 6.27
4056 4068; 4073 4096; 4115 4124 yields 0.8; 6.46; 5.81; 5.35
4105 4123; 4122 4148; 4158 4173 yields -1.7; 5.56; 6.23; 6.27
